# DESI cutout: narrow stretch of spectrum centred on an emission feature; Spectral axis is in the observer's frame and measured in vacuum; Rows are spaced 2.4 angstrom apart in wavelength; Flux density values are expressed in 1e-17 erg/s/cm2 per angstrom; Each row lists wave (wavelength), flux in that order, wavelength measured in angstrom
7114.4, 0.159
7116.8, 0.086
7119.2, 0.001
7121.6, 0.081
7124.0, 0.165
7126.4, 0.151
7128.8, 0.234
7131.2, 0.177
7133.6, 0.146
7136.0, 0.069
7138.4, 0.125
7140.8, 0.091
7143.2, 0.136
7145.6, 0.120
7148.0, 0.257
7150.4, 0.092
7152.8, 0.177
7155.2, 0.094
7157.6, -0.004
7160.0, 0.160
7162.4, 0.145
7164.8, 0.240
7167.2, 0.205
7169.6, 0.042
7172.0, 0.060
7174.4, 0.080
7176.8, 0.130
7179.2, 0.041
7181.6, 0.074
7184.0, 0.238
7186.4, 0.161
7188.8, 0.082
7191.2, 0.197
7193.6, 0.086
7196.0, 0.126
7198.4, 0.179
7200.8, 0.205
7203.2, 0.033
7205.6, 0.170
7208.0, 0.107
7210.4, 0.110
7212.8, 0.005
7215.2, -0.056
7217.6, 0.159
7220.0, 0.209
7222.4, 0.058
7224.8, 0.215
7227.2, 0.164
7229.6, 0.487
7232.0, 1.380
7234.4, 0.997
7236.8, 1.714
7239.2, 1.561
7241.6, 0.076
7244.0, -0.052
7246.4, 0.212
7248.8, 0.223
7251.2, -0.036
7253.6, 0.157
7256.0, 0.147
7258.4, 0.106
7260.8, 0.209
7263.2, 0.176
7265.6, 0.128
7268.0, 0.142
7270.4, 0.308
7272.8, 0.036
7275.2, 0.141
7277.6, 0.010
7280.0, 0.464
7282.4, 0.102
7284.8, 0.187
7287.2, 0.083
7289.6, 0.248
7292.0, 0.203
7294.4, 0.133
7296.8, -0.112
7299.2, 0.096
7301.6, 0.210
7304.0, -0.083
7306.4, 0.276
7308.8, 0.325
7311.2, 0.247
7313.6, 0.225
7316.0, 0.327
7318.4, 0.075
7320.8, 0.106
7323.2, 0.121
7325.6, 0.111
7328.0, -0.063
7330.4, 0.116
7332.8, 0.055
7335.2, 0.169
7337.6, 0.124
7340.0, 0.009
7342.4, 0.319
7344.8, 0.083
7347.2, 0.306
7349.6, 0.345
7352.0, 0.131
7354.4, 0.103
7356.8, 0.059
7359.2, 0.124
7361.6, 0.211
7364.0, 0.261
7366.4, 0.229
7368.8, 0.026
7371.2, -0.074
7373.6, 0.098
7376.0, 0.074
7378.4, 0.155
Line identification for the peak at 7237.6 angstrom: [O II] 3727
